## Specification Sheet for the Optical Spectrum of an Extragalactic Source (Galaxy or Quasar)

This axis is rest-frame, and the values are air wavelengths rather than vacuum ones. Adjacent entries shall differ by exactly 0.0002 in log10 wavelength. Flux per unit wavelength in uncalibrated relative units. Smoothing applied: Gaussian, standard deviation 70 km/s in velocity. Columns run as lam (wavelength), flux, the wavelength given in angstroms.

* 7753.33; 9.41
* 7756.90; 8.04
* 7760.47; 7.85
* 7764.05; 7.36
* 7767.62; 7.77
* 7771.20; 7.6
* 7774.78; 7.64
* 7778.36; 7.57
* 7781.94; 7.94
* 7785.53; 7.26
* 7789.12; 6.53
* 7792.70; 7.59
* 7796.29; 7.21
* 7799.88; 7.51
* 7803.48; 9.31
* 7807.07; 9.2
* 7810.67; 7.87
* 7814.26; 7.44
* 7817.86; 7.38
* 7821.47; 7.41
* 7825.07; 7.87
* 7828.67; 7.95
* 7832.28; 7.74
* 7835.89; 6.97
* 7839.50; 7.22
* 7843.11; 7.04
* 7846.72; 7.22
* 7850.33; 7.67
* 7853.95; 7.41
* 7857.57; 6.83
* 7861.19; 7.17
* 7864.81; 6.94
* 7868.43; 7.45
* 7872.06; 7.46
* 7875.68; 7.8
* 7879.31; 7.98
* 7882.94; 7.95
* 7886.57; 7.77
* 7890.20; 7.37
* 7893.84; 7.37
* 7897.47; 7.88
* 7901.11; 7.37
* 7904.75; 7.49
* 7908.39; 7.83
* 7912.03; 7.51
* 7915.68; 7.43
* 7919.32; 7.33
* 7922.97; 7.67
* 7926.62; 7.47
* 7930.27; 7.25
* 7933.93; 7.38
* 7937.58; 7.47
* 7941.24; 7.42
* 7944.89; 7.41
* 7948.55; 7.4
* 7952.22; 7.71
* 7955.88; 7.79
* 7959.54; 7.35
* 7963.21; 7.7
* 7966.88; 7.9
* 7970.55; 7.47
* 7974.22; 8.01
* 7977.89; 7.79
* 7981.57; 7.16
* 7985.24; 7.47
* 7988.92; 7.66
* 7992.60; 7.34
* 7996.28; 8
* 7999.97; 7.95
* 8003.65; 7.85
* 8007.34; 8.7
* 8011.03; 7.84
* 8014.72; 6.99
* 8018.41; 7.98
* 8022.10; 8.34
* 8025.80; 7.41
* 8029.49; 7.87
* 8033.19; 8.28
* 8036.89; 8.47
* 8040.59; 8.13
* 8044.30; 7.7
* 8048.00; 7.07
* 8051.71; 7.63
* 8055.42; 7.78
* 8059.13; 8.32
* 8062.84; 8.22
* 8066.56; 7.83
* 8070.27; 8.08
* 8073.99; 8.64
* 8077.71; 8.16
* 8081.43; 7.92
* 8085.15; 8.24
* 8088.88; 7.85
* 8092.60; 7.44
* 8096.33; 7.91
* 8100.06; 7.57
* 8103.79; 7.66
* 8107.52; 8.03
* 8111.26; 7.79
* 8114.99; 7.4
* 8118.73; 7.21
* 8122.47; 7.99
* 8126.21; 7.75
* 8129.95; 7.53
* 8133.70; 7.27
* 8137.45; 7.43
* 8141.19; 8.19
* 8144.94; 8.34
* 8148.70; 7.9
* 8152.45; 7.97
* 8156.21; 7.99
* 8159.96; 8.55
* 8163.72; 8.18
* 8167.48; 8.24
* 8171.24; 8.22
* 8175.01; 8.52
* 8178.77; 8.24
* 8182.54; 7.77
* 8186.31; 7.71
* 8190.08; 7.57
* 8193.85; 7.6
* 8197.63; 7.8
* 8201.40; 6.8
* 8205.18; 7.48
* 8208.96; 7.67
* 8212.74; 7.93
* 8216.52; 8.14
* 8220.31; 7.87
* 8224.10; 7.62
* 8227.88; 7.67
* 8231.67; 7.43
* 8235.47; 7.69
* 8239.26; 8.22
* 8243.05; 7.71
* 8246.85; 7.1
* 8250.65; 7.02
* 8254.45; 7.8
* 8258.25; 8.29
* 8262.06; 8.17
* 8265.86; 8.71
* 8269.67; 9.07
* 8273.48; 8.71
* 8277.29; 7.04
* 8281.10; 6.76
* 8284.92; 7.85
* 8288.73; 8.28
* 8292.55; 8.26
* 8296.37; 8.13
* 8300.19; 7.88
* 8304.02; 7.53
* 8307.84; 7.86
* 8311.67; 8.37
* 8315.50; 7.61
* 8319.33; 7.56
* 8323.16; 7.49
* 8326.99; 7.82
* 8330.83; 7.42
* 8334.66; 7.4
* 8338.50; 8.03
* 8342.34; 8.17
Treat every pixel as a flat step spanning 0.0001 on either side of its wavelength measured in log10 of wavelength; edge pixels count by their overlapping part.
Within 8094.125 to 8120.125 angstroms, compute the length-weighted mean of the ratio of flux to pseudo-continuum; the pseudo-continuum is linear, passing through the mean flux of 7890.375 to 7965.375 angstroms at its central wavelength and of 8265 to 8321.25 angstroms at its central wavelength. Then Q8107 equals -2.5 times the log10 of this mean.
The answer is 0.01 mag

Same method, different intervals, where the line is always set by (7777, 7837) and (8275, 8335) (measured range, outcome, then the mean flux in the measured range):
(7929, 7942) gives 0.047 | 7.38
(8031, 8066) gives -0.033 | 7.95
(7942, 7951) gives 0.040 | 7.43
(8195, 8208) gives 0.046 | 7.39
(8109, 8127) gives 0.012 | 7.63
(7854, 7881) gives 0.047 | 7.38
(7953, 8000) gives 0.008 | 7.65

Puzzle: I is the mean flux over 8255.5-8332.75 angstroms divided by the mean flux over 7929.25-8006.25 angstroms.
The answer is 1.0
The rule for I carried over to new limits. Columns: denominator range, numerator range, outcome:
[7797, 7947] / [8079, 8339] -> 1.04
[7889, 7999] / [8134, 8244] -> 1.04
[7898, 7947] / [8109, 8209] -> 1.05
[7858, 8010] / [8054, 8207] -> 1.04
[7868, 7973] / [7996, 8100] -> 1.05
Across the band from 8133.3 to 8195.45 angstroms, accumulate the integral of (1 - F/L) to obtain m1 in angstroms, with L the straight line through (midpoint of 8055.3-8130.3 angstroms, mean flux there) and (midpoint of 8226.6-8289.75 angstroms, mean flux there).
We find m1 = -1.0 angstroms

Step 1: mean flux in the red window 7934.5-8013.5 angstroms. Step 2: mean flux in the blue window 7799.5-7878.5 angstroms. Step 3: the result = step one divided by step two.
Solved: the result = 1.0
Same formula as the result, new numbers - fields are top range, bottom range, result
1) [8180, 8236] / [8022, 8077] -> 0.96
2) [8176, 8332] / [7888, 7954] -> 1.04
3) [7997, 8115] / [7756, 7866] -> 1.05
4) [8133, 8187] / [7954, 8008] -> 1.04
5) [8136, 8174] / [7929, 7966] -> 1.08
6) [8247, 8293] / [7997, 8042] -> 1.00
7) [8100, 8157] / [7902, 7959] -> 1.03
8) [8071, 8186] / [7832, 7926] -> 1.06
